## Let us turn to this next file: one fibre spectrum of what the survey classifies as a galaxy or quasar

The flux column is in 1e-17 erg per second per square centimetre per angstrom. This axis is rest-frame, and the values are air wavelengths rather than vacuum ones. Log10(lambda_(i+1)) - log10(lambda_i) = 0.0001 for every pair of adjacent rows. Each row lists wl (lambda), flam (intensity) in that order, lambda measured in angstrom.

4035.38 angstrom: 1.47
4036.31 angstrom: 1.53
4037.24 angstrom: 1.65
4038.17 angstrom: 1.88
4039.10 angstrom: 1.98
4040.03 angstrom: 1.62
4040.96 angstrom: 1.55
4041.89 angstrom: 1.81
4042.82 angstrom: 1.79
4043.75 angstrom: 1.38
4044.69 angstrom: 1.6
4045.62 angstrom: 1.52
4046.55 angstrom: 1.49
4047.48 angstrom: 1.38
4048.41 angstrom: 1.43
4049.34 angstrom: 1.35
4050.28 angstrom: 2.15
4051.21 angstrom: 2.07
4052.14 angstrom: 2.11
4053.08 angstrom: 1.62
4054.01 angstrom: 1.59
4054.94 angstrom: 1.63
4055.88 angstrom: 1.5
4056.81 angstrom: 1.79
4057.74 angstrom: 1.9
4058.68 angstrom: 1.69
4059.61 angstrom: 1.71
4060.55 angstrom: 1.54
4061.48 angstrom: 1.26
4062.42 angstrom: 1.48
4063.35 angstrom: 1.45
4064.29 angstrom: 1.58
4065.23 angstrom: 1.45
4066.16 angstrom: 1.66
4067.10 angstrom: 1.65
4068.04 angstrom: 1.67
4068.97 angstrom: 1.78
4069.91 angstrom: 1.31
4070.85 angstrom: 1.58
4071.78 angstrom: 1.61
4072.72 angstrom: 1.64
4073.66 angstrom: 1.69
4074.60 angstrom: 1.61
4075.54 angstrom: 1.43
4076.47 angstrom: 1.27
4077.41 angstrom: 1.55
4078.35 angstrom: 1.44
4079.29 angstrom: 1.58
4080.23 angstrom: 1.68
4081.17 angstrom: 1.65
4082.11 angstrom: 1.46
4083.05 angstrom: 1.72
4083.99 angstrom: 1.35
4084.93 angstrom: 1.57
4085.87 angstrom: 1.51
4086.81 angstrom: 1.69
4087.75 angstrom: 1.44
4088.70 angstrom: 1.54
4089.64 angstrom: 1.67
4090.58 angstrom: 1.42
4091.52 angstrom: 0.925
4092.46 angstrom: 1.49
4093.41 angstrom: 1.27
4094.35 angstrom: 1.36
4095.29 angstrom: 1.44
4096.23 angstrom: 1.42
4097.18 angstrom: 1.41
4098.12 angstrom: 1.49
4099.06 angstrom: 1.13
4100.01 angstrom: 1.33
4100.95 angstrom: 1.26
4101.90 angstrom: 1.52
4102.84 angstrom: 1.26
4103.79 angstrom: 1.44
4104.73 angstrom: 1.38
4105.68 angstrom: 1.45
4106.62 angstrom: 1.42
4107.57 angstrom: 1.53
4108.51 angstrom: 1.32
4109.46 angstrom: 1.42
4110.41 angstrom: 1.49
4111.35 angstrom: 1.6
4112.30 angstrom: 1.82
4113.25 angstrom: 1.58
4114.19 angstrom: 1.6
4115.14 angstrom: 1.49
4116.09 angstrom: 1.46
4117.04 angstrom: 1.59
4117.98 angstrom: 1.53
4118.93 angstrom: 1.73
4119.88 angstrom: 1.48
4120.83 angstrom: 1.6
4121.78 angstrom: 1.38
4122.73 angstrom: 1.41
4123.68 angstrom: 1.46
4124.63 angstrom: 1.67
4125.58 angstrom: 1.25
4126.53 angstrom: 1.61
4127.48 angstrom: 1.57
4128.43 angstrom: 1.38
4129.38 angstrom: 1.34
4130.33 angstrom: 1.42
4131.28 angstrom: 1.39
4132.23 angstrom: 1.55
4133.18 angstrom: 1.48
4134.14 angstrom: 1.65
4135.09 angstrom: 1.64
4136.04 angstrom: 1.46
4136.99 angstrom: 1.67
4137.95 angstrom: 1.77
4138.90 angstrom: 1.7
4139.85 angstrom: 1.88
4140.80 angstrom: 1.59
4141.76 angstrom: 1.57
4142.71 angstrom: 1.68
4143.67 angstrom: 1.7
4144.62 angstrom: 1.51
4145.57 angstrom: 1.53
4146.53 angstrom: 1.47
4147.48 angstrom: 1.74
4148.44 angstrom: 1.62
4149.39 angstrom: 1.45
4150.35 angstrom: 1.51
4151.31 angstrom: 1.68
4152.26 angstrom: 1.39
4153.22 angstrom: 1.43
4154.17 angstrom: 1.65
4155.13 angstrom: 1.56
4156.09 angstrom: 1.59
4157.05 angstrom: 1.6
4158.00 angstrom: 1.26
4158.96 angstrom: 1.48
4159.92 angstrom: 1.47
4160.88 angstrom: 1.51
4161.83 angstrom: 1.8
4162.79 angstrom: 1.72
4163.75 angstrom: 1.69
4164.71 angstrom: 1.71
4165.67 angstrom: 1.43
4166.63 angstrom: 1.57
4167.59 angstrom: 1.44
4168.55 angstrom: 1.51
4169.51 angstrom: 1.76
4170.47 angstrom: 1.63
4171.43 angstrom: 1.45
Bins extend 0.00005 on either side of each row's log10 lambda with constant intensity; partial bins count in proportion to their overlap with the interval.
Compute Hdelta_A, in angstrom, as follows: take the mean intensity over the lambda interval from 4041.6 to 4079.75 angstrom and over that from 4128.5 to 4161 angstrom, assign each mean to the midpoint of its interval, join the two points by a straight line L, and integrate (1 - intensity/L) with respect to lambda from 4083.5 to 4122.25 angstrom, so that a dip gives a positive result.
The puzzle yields 2.9 angstrom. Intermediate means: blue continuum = 1.6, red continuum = 1.56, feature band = 1.46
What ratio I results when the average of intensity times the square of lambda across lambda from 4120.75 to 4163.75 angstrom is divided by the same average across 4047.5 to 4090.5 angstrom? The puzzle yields 1.0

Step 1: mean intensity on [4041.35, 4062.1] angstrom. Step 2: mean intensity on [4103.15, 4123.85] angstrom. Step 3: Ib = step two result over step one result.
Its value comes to 0.9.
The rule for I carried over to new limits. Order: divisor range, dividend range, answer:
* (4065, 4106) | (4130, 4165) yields 1.10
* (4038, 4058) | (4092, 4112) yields 0.86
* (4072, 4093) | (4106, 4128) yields 1.02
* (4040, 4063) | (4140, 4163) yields 1.00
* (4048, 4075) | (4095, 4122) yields 0.92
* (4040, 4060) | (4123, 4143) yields 0.97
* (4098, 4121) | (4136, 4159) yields 1.09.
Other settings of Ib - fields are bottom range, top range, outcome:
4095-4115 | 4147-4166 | 1.08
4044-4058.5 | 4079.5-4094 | 0.89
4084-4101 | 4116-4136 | 1.07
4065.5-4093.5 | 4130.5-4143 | 1.05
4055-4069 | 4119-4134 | 0.92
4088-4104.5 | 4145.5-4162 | 1.12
